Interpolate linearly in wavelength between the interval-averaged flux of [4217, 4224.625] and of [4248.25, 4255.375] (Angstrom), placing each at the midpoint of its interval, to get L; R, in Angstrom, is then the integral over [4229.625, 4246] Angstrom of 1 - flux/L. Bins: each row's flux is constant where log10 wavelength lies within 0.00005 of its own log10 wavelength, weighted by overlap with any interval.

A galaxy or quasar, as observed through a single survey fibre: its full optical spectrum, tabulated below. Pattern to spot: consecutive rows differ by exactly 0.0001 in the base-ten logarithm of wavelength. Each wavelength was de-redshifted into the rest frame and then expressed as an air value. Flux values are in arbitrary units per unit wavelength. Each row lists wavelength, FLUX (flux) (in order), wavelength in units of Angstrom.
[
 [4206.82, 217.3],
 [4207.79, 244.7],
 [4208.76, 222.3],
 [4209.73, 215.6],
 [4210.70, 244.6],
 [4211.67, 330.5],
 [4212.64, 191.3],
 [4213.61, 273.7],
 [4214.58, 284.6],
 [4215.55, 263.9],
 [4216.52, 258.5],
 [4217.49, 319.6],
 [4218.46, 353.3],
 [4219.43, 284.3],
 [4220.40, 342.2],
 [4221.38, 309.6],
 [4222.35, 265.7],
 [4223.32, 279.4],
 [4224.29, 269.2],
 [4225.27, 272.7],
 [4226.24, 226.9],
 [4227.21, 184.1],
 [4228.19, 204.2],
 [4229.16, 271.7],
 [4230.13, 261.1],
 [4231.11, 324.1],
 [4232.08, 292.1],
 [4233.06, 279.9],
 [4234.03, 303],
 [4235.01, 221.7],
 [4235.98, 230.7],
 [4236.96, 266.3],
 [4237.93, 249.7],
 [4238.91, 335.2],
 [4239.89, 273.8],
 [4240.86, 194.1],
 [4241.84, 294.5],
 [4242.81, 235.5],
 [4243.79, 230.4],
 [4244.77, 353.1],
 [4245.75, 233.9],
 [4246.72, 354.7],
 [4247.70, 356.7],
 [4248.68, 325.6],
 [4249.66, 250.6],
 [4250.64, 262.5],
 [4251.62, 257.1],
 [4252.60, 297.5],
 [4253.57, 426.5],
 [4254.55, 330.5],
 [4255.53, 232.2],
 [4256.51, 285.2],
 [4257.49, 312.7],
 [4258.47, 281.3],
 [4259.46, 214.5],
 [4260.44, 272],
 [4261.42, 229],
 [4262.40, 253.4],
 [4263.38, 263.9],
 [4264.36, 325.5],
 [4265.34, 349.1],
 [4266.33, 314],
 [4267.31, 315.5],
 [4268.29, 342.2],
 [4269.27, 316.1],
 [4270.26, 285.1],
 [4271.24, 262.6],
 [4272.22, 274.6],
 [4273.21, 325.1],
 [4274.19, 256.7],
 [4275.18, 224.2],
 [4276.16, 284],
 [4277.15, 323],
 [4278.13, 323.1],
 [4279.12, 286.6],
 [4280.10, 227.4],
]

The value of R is 1.8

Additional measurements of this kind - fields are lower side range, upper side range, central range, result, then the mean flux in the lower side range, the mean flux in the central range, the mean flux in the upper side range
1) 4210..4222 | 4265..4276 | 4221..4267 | 2.1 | 286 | 278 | 296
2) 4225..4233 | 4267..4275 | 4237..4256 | -1.2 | 255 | 289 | 294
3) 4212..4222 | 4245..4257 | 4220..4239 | 1.7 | 289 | 268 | 302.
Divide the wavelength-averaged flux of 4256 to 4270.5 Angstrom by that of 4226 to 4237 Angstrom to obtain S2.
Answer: 1.1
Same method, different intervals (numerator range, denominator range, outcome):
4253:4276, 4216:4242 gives 1.07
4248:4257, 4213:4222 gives 1.00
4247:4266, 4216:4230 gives 1.06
